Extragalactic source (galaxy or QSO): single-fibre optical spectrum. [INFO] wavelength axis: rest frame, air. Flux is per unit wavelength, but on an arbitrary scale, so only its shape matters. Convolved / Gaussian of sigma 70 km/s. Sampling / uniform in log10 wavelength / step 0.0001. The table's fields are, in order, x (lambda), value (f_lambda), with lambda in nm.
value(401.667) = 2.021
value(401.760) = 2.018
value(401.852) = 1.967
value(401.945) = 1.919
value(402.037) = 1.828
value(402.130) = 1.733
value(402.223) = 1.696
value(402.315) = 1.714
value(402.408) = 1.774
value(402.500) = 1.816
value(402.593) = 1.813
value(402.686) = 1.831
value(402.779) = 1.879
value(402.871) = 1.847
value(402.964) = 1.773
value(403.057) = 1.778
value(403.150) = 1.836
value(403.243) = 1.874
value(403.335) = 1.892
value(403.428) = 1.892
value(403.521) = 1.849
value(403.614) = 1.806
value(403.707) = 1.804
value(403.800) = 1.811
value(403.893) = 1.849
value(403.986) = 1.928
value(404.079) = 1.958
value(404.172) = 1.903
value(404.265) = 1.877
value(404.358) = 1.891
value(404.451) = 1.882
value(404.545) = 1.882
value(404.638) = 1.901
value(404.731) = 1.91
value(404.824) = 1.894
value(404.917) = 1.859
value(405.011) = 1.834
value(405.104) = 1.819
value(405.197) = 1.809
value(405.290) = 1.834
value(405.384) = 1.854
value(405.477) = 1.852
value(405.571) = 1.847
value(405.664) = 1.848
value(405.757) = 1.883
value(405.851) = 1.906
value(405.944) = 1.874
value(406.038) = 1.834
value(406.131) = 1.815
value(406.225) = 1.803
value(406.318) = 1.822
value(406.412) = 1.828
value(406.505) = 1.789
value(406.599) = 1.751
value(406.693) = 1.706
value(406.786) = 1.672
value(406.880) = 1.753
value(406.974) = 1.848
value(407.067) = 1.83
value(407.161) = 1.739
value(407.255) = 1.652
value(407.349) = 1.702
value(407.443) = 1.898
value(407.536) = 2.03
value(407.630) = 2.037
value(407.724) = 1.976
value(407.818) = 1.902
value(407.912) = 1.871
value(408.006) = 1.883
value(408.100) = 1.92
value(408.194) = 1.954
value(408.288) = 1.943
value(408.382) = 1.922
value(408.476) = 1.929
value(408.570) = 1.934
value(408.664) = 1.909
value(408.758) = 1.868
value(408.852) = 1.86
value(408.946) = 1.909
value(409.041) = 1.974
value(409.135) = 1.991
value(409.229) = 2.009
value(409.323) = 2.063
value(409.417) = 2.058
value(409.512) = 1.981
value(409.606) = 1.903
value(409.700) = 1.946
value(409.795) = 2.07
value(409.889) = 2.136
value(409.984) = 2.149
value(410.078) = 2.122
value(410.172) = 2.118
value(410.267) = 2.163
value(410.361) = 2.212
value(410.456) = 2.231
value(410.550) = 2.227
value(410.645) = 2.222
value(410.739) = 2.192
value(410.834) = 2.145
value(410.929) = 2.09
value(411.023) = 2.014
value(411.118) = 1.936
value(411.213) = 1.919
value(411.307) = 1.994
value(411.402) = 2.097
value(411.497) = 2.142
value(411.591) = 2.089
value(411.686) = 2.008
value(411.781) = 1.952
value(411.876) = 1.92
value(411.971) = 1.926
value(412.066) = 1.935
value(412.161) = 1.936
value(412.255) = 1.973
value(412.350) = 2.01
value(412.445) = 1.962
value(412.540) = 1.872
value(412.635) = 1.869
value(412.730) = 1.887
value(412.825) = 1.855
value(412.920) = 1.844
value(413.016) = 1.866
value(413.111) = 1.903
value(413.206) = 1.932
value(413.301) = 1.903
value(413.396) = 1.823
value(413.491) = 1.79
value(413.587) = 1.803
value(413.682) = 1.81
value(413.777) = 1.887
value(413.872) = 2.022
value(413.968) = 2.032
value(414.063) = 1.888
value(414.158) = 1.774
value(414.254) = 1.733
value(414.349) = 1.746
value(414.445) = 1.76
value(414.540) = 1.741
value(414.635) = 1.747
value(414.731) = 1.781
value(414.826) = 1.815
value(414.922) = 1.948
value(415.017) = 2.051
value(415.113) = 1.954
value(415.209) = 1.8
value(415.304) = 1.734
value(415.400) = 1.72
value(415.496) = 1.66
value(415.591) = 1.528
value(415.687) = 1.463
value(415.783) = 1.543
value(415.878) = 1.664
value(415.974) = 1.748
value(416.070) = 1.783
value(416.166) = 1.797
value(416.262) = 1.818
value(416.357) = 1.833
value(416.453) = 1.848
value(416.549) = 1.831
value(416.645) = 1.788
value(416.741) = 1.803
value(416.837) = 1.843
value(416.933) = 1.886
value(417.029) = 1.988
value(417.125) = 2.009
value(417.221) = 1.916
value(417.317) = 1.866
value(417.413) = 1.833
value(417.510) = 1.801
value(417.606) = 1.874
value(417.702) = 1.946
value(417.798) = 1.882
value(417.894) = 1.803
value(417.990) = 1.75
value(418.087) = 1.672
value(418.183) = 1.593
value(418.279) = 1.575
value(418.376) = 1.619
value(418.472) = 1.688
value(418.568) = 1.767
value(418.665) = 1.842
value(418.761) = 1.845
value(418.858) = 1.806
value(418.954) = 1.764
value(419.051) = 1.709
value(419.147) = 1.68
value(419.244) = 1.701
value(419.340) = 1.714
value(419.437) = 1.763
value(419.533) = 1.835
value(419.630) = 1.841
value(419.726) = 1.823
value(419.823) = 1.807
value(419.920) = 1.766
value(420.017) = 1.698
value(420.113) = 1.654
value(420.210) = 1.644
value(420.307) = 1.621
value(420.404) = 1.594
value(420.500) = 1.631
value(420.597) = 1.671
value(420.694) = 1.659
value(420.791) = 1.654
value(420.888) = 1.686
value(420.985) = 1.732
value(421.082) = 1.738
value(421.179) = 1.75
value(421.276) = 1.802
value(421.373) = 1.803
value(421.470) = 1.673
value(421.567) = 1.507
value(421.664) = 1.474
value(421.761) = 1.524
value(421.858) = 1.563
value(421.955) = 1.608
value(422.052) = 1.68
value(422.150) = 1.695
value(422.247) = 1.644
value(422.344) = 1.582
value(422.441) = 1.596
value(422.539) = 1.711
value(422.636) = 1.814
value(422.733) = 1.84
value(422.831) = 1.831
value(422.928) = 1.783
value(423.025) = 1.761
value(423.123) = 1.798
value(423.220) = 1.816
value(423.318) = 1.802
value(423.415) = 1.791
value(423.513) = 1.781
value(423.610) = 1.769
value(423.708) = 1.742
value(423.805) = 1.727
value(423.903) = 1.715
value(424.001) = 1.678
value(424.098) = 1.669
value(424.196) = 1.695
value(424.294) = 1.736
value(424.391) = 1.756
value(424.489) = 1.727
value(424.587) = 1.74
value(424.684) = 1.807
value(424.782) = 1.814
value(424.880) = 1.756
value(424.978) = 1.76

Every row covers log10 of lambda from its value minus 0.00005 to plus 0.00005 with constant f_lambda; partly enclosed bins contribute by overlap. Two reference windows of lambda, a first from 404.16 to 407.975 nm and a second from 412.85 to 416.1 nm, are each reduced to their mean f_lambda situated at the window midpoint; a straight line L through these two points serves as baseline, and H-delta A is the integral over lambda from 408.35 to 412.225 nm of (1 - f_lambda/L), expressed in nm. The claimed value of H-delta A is -0.442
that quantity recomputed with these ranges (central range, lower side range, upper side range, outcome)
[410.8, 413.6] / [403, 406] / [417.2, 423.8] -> -0.231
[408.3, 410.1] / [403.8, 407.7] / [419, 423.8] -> -0.167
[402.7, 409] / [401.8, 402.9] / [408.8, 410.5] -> 0.232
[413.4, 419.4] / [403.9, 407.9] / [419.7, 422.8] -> -0.209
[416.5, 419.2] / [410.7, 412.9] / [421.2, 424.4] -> 0.050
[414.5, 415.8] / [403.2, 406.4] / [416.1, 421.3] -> 0.027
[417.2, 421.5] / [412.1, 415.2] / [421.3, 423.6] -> 0.045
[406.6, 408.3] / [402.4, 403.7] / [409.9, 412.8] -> 0.087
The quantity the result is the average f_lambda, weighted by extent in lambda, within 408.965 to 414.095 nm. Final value 2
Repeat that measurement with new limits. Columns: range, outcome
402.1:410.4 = 1.88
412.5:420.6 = 1.79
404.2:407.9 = 1.84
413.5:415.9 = 1.79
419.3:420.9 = 1.71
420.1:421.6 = 1.68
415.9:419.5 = 1.79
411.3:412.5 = 2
